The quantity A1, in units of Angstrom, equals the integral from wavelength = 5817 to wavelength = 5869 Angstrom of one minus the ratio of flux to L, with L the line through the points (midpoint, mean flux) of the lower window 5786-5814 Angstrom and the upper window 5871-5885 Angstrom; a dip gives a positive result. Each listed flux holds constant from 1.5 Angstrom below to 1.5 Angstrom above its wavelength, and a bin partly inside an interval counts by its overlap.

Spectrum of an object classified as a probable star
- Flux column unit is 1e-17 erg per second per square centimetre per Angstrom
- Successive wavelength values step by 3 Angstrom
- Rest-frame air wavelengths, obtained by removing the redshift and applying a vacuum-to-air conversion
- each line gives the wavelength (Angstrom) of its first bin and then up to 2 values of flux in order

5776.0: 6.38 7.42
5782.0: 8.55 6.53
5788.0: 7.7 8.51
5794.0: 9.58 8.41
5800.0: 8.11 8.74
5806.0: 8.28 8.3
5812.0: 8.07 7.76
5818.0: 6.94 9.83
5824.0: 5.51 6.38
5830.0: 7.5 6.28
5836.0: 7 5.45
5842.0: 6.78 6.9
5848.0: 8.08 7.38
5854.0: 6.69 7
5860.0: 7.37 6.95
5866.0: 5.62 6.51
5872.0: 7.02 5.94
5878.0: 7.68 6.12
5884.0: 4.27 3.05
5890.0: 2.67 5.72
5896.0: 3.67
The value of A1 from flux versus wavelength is 2.0 Angstrom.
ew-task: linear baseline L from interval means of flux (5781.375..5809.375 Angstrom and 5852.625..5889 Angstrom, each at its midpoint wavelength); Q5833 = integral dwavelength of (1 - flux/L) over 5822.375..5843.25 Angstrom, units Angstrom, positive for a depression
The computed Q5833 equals 2.2 Angstrom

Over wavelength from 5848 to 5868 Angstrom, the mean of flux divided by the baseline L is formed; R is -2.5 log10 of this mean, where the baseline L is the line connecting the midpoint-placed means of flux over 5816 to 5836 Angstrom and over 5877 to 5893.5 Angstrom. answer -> -0.18 mag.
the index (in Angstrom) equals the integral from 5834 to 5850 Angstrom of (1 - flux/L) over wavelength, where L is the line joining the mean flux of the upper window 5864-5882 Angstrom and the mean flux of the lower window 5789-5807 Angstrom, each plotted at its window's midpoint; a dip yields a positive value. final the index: 1.1 Angstrom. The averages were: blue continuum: 8.59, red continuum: 6.5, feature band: 6.84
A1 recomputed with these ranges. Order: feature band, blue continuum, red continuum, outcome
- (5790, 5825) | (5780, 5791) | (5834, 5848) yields -4.26 Angstrom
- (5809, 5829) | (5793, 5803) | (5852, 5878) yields 1.43 Angstrom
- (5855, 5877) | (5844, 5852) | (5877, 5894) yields -1.66 Angstrom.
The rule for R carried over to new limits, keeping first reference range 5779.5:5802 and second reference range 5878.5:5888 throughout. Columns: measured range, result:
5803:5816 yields -0.09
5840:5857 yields -0.16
